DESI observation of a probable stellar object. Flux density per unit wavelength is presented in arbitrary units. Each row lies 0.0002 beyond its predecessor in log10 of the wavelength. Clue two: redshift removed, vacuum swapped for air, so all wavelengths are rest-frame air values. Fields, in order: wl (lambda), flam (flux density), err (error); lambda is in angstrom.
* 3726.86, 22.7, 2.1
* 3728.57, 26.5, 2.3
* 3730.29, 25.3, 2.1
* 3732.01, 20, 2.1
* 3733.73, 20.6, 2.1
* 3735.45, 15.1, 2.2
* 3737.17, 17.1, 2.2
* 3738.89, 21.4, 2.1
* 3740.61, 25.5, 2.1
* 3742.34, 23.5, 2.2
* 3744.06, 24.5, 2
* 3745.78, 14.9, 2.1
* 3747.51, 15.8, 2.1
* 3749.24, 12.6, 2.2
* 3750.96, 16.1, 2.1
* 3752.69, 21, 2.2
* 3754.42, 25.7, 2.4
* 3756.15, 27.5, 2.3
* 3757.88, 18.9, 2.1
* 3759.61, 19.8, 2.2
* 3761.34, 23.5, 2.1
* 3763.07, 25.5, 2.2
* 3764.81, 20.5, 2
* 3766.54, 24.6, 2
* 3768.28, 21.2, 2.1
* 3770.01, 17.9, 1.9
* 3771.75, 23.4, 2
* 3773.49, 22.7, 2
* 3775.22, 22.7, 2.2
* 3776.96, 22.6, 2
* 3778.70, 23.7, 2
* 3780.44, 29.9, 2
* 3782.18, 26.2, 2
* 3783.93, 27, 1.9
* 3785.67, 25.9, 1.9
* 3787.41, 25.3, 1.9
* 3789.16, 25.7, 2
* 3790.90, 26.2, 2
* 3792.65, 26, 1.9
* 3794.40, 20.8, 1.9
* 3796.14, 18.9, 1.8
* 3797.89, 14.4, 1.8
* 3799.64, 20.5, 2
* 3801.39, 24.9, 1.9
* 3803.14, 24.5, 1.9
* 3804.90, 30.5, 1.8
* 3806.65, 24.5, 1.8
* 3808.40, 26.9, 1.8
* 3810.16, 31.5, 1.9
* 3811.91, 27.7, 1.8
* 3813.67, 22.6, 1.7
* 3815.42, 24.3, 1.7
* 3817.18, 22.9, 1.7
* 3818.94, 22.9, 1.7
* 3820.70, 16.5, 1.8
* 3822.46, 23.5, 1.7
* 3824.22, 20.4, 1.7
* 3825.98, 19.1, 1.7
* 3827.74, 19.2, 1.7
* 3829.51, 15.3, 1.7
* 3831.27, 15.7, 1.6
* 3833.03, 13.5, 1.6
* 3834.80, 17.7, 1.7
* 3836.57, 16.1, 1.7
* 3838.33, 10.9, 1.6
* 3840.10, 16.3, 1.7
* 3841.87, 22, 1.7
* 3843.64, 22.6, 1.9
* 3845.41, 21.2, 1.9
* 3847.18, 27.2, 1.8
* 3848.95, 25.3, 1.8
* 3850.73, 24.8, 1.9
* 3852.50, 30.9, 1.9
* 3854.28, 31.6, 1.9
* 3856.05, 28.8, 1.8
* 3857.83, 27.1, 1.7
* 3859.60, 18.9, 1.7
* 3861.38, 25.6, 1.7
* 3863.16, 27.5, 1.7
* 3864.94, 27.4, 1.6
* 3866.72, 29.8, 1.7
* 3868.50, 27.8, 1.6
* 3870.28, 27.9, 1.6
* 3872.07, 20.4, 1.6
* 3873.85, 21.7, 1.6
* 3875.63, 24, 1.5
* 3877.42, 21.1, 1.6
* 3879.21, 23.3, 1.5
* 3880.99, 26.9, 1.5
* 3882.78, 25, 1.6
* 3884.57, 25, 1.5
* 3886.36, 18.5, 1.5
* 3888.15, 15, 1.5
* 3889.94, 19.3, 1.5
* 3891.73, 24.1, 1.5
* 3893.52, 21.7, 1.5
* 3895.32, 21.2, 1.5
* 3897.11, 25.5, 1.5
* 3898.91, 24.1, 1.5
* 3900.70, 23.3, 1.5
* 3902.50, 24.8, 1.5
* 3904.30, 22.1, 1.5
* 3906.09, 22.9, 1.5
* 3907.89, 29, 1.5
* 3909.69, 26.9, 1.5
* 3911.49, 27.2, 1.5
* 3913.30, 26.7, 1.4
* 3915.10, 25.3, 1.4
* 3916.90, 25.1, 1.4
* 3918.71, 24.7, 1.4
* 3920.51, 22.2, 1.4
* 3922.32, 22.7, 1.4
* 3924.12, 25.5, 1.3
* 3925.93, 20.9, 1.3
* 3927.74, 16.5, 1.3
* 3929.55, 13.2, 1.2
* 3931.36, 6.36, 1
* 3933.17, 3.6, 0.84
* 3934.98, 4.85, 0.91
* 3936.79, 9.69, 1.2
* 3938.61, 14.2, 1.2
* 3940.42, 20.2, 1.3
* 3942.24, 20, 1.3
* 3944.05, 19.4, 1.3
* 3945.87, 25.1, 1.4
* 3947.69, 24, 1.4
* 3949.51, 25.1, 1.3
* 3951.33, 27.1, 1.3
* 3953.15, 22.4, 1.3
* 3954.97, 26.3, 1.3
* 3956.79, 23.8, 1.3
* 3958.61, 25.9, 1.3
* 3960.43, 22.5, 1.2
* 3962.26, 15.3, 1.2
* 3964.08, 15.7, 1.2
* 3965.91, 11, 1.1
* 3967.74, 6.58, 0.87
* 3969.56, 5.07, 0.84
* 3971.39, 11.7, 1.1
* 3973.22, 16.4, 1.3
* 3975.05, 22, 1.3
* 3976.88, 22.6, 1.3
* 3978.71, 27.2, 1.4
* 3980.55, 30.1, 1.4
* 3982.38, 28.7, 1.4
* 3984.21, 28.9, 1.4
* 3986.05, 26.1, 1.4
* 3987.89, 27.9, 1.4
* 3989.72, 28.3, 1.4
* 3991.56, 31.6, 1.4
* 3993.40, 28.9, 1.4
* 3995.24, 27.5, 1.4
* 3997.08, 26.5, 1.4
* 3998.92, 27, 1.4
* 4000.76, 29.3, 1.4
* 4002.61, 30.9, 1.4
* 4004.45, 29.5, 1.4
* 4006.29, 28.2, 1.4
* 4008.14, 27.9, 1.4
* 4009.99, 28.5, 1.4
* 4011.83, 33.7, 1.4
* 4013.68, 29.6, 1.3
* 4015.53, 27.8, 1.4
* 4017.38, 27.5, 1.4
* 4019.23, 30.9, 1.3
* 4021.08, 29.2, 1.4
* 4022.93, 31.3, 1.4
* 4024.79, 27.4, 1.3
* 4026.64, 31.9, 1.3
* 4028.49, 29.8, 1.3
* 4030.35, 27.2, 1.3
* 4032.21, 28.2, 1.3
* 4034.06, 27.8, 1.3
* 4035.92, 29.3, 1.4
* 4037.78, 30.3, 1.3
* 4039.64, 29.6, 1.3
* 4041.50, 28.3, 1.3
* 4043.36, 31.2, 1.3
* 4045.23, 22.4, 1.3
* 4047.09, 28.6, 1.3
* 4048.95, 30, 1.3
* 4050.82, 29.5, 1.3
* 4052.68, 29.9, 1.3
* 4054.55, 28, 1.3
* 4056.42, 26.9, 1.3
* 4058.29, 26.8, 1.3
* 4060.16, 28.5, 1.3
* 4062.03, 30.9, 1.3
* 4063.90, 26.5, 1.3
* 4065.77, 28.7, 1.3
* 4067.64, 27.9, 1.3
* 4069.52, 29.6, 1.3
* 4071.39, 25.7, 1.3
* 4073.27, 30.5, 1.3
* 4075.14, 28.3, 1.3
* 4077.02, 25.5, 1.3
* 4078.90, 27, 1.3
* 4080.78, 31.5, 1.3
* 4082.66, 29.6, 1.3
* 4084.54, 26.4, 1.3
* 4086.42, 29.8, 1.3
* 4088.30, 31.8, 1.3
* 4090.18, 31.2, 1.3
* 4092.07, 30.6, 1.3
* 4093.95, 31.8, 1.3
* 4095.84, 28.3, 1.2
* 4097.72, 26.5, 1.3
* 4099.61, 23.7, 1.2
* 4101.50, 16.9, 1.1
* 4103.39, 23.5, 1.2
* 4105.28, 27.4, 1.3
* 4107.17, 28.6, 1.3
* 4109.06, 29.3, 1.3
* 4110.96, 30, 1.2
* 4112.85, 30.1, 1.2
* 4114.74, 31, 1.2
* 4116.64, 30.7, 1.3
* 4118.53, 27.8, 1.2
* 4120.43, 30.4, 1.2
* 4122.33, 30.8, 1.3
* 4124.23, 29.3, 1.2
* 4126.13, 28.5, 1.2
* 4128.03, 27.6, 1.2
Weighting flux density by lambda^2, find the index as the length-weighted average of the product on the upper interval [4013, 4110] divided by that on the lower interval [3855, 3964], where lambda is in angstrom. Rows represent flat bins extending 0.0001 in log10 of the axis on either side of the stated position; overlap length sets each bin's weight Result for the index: 1.38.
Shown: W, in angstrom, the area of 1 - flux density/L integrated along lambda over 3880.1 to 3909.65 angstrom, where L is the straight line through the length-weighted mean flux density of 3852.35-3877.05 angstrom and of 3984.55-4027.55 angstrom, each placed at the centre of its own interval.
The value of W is 3.99 angstrom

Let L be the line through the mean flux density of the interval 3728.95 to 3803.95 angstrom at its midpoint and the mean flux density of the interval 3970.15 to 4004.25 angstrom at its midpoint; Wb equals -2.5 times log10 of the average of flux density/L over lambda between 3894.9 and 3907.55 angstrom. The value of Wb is 0.03 mag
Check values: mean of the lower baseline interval 22.1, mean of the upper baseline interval 26.1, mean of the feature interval 23.8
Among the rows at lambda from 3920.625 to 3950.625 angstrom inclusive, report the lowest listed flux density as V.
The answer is 3.6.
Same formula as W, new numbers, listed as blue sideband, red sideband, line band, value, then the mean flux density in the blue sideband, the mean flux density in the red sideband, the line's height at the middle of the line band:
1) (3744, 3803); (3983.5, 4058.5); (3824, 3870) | 3.3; 22.3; 28.8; 24.2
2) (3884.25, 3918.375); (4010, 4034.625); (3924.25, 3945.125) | 9.2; 23.6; 29.4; 25.2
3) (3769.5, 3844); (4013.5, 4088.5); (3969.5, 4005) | 1.6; 22.1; 28.7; 27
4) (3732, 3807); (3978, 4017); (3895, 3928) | 2.6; 22.3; 28.8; 26.3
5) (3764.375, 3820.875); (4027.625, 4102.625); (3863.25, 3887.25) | 0.6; 23.9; 28.3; 25.2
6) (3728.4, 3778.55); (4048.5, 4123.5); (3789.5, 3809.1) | -1.1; 21.2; 28.4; 22.2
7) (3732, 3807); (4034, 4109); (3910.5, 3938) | 7.6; 22.3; 28.1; 25.3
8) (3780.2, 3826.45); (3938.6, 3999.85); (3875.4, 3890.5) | 0.9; 24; 22.5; 23.3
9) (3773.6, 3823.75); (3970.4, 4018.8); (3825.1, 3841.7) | 5.7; 24.2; 27.1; 24.7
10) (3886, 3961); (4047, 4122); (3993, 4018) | -3.9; 21.2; 28.4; 24.9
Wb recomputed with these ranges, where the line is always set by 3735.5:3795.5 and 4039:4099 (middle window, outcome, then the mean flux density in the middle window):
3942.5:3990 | 0.22 mag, 21.6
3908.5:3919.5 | -0.03 mag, 26.1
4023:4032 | -0.05 mag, 29.2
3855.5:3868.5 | -0.09 mag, 26.5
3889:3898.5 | 0.12 mag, 22.4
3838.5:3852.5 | 0.06 mag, 22.7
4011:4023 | -0.09 mag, 29.9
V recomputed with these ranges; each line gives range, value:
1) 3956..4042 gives 5.07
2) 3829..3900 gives 10.9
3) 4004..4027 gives 27.4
